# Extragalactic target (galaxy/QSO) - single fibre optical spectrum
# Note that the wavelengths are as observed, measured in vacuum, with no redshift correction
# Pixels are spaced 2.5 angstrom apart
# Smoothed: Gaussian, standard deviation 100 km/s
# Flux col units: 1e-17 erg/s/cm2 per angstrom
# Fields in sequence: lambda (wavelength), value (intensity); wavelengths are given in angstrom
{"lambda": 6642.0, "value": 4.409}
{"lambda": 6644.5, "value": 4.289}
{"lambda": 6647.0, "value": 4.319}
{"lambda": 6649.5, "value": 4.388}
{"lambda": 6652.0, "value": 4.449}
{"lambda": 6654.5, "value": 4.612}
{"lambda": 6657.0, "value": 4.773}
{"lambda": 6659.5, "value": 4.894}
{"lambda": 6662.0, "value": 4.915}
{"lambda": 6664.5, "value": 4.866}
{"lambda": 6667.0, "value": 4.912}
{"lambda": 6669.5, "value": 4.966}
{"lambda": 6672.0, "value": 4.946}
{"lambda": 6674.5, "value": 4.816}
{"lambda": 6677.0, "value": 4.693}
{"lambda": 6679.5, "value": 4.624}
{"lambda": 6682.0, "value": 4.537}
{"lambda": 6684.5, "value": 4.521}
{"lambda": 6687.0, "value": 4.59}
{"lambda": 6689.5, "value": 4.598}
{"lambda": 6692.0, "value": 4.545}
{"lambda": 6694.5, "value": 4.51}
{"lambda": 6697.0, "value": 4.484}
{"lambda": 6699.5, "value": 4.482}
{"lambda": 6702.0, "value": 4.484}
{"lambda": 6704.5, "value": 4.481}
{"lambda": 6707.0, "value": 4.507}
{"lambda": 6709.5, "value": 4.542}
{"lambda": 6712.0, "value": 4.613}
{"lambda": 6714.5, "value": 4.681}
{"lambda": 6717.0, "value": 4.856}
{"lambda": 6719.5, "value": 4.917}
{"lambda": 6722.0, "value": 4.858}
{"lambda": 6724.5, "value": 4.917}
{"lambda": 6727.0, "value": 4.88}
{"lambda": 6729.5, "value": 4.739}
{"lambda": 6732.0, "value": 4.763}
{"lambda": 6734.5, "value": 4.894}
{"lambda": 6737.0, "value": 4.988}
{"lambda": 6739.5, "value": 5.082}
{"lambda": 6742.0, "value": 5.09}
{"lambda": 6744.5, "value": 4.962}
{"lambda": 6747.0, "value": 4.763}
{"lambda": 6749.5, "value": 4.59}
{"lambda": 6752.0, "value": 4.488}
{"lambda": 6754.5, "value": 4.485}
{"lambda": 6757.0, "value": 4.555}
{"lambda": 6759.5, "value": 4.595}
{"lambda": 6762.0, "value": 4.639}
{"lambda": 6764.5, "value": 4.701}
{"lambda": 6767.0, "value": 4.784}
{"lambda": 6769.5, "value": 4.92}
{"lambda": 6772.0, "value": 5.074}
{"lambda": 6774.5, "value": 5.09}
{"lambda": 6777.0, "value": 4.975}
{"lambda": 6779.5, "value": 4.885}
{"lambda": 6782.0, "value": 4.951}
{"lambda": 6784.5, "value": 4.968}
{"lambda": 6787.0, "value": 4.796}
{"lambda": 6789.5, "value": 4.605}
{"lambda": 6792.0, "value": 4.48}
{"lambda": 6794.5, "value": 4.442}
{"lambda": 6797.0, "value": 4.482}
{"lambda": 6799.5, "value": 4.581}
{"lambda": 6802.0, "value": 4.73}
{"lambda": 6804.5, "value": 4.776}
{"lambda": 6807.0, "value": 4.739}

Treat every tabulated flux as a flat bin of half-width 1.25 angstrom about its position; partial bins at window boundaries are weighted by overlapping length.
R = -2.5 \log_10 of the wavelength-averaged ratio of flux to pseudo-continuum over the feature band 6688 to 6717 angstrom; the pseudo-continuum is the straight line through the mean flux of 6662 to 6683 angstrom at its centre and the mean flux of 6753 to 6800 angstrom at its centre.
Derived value 0.05 mag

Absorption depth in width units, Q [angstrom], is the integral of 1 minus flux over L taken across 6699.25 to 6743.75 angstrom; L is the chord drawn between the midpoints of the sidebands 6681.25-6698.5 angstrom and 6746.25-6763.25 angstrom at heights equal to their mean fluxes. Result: -2.1 angstrom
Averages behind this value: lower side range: 4.54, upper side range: 4.58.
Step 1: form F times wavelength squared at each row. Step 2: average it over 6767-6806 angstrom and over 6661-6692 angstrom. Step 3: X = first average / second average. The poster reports 1.04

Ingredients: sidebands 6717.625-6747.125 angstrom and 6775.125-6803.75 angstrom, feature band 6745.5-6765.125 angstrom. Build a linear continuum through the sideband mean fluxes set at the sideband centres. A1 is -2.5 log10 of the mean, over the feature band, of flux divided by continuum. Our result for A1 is 0.053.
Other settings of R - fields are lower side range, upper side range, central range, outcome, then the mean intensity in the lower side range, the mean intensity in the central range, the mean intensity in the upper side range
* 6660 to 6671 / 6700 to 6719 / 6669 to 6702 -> 0.03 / 4.91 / 4.63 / 4.6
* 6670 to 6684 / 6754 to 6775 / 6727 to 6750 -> -0.03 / 4.73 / 4.88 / 4.76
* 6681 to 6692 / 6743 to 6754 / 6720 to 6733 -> -0.04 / 4.56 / 4.84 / 4.69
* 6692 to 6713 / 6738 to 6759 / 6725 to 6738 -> -0.04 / 4.51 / 4.85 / 4.75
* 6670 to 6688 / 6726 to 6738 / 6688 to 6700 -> 0.05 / 4.69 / 4.53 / 4.85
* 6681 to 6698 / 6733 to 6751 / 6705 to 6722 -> 0.00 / 4.54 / 4.69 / 4.9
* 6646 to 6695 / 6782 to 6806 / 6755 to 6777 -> -0.03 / 4.68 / 4.79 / 4.67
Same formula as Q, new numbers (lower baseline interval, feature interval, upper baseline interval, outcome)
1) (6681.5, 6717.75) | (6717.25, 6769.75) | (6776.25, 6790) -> -0.8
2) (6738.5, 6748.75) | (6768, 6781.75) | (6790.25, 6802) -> -0.8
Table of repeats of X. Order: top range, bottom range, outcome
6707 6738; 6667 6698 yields 1.04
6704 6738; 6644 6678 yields 1.03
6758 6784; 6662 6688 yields 1.05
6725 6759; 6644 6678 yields 1.04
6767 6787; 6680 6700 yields 1.12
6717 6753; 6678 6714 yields 1.08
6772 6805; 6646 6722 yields 1.06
